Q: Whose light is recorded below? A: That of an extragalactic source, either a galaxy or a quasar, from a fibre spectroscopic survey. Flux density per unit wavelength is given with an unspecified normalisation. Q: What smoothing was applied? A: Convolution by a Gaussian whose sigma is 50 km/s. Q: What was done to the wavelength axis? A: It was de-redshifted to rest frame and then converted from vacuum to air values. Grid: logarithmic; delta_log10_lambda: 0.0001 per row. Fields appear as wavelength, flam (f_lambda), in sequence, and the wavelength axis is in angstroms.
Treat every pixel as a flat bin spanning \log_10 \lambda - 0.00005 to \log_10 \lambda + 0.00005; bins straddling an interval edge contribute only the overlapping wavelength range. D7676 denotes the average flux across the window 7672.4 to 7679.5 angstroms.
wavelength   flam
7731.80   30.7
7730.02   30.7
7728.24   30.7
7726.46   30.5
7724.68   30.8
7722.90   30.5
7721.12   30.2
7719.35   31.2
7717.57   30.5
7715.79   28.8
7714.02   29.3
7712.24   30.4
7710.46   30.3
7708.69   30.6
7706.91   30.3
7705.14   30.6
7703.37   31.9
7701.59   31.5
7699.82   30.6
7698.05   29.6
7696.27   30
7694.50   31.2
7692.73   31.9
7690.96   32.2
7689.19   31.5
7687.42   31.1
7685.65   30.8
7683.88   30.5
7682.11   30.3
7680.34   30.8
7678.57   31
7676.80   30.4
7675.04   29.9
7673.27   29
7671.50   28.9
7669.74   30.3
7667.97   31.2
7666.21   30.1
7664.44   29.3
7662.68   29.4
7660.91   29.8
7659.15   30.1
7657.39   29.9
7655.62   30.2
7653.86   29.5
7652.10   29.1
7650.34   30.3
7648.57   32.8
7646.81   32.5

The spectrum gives 30.1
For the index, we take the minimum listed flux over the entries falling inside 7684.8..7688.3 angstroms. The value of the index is 30.8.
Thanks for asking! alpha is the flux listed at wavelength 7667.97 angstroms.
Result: 31.2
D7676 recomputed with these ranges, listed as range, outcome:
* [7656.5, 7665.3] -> 29.7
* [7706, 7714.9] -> 30.2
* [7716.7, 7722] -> 30.7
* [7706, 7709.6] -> 30.5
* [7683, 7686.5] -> 30.6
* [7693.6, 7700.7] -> 30.3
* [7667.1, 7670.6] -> 30.7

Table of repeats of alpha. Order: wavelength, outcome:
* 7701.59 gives 31.5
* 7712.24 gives 30.4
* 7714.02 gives 29.3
